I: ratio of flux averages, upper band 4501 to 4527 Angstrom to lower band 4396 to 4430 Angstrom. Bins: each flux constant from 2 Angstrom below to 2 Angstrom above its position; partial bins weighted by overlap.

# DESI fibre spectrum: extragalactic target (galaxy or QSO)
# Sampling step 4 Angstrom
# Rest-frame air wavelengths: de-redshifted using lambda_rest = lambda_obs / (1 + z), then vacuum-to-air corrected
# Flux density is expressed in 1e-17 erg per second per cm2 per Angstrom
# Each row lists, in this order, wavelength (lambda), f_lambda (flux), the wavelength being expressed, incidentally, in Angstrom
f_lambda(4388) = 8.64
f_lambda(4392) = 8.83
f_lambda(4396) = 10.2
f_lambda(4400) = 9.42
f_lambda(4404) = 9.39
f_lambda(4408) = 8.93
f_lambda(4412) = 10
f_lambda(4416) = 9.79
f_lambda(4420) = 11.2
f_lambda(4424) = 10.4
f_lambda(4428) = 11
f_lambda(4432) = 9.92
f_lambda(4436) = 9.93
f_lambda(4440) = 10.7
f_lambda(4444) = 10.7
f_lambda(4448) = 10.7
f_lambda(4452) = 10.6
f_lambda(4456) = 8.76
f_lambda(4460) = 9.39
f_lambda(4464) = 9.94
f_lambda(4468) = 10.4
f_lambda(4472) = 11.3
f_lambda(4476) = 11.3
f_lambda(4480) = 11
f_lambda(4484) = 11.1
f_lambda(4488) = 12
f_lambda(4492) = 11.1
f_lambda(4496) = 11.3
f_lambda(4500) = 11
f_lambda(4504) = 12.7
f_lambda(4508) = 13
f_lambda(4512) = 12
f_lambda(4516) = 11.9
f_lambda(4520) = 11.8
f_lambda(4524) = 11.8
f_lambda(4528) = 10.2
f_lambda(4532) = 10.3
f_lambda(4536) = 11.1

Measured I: 1.2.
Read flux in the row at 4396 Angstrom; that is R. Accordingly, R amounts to 10.2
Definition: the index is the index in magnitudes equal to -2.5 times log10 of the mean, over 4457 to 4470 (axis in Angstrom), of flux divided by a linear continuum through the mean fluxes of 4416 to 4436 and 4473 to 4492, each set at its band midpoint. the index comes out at 0.13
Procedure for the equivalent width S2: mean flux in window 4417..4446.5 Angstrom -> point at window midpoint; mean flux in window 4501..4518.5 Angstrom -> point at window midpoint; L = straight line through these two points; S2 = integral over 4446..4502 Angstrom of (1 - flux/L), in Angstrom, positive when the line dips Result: 3.84 Angstrom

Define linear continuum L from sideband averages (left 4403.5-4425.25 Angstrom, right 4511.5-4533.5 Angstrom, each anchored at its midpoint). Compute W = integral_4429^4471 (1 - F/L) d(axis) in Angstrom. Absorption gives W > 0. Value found 1.0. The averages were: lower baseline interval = 9.97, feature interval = 10.2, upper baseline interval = 11.3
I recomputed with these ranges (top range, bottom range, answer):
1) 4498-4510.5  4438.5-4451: 1.14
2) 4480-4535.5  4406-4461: 1.13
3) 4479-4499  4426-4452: 1.08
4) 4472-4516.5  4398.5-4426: 1.18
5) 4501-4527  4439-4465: 1.20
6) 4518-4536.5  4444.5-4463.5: 1.11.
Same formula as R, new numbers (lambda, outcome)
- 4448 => 10.7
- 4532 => 10.3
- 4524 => 11.8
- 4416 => 9.79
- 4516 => 11.9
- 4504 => 12.7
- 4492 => 11.1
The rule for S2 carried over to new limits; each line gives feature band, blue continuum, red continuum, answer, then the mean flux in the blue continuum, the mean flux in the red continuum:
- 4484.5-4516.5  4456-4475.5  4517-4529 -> -2.7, 10.2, 11.4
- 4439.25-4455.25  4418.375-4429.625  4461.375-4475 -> 0.3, 10.9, 10.5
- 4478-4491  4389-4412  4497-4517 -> 0.2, 9.38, 12.1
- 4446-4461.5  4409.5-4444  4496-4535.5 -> 1.2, 10.4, 11.6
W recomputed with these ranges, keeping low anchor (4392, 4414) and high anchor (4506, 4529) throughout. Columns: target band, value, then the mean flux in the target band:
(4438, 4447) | -0.33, 10.7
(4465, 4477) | 0.02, 10.9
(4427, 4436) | -0.16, 10.3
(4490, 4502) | 0.29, 11.1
